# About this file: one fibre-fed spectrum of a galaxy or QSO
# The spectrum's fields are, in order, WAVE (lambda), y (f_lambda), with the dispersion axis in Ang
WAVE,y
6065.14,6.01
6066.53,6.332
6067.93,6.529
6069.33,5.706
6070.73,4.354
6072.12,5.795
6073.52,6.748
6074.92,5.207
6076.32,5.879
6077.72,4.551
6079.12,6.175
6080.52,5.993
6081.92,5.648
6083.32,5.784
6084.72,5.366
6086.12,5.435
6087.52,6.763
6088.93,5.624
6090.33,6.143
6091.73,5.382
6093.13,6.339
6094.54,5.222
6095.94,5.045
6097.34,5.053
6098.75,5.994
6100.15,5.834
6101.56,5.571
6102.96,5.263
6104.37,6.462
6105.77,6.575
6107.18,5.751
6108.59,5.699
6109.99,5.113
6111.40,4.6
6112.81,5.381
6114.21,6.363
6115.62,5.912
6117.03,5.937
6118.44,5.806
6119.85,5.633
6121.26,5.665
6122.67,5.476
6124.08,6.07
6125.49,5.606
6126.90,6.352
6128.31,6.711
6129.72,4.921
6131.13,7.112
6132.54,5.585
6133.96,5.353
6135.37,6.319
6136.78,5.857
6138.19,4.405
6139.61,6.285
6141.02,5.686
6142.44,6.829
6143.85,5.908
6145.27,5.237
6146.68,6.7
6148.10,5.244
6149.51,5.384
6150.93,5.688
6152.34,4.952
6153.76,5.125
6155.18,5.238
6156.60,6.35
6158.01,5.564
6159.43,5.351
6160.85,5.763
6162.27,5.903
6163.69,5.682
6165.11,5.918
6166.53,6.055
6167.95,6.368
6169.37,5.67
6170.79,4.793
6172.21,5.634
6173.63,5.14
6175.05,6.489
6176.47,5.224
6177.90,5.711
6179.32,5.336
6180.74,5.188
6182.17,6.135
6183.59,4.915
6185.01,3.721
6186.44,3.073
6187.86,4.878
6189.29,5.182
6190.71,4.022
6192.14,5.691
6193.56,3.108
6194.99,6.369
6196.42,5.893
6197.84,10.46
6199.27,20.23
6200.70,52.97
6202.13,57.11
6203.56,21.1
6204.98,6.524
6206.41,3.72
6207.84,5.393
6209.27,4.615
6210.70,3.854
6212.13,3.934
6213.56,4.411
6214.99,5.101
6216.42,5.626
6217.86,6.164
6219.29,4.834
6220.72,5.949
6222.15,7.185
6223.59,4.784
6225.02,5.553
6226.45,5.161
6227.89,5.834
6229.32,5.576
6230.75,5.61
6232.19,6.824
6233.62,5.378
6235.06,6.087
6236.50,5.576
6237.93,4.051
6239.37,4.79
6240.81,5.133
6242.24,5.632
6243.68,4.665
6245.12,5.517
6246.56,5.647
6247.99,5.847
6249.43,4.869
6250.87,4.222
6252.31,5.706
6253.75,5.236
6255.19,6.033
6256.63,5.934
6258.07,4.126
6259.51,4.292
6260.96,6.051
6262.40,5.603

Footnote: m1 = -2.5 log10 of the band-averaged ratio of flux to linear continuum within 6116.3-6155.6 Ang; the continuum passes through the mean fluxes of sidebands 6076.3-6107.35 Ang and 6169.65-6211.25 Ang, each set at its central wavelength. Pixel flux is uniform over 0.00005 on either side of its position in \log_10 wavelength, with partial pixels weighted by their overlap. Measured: 0.28 mag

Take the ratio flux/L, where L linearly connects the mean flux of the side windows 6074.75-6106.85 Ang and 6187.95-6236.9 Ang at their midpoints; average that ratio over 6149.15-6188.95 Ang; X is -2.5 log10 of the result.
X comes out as 0.421 mag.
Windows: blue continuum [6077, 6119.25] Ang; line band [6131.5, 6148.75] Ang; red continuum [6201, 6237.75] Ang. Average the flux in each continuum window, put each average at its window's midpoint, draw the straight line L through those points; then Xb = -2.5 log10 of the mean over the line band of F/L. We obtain 0.15 mag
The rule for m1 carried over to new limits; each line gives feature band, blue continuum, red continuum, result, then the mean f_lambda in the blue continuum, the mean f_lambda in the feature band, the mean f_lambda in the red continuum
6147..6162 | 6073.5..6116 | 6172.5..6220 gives 0.365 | 5.69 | 5.51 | 9.13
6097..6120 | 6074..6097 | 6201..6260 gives 0.037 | 5.66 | 5.71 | 7.24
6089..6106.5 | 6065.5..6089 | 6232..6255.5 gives -0.005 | 5.76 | 5.74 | 5.32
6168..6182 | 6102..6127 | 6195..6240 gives 0.404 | 5.74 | 5.53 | 9.63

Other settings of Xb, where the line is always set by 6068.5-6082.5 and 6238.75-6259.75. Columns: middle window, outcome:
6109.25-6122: -0.02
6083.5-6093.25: -0.05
